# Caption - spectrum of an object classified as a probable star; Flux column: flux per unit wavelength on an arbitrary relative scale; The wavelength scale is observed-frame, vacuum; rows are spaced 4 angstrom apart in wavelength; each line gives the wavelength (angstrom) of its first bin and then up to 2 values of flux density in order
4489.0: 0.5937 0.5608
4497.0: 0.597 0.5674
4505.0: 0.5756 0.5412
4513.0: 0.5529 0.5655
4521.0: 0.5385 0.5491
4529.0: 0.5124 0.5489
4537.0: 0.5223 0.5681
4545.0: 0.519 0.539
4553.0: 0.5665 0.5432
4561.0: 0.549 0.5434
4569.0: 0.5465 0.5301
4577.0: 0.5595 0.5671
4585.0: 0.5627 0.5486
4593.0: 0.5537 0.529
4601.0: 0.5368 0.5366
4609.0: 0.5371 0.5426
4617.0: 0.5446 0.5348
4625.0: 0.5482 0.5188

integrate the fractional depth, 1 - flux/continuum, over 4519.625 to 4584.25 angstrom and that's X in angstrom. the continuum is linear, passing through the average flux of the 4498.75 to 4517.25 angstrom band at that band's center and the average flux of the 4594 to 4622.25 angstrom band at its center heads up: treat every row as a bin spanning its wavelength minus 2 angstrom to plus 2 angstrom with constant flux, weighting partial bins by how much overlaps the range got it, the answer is 0.73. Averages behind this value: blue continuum 0.561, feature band 0.544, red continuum 0.538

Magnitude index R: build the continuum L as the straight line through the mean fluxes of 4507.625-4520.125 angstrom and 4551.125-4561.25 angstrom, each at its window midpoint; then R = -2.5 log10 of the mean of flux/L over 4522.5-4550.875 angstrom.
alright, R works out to 0.03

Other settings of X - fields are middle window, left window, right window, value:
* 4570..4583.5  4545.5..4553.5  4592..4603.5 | -0.3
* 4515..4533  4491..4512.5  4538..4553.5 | 0.4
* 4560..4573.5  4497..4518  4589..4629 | 0.2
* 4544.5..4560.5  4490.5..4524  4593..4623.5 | 0.2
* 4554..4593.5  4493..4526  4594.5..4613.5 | -0.5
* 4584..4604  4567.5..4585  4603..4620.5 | 0.0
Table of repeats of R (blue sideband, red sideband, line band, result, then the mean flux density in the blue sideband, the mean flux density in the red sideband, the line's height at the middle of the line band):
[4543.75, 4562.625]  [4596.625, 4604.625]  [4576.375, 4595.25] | -0.040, 0.544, 0.534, 0.537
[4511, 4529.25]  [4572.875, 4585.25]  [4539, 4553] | 0.012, 0.547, 0.557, 0.551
